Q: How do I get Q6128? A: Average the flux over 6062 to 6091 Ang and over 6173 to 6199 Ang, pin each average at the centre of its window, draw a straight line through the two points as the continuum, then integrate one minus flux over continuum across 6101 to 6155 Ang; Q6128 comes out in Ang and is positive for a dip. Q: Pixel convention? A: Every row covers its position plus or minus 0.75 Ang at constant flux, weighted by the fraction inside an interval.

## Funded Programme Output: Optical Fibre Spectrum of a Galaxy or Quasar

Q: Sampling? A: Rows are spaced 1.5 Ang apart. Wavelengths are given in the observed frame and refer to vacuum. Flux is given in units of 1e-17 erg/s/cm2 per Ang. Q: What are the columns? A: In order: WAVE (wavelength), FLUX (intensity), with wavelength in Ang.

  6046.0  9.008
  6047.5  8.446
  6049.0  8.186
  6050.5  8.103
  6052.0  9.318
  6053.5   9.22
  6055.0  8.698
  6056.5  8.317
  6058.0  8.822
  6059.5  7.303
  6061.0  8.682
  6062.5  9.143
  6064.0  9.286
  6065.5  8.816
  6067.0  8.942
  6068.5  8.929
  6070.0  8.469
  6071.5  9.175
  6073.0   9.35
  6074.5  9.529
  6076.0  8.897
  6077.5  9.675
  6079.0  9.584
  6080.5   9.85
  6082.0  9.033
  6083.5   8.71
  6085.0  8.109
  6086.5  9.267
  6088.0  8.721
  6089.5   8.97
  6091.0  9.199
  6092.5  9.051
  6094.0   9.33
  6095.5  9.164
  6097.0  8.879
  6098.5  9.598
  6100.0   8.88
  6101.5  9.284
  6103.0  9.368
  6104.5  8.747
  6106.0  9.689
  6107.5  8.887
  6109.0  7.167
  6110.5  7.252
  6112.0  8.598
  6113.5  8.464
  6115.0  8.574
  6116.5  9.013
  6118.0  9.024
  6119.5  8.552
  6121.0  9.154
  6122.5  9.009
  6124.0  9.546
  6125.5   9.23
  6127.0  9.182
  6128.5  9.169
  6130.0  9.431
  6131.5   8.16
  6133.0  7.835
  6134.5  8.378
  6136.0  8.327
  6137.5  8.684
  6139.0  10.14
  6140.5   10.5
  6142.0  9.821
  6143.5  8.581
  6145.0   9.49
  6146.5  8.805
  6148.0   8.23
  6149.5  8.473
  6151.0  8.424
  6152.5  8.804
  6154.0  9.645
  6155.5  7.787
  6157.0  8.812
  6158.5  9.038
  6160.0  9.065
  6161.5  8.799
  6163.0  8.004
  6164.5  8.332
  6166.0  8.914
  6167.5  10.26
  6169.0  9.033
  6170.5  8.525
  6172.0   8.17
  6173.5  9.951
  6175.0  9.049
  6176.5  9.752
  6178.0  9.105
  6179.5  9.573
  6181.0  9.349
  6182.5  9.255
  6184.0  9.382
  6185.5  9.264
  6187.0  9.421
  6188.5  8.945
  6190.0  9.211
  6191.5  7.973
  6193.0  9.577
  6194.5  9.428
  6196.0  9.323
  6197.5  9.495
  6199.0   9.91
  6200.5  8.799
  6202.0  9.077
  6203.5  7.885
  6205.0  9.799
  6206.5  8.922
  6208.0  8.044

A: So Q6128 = 1.9 Ang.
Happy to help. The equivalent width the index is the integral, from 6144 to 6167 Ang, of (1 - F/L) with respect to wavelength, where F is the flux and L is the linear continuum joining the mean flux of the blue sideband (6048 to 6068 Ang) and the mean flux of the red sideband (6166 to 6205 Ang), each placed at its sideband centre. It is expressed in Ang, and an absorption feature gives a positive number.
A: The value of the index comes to 0.9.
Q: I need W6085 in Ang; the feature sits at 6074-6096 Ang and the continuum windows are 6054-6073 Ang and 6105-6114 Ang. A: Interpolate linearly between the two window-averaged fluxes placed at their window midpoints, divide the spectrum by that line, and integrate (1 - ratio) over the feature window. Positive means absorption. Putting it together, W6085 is -1.47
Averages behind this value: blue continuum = 8.75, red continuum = 8.35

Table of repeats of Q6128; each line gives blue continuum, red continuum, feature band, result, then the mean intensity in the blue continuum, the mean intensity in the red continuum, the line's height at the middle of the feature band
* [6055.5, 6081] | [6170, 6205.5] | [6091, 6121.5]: 0.7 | 8.98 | 9.18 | 9.04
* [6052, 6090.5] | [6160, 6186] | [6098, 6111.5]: 0.4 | 8.95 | 9.1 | 9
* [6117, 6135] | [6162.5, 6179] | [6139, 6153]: -0.2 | 8.9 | 9.03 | 8.96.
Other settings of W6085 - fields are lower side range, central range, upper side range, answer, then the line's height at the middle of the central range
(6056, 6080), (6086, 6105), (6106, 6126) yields -0.69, 8.8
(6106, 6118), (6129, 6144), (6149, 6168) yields -0.67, 8.61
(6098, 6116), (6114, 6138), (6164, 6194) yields -0.02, 8.82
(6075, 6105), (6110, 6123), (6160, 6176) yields 0.59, 9.06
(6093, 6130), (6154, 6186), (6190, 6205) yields 0.03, 9.04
